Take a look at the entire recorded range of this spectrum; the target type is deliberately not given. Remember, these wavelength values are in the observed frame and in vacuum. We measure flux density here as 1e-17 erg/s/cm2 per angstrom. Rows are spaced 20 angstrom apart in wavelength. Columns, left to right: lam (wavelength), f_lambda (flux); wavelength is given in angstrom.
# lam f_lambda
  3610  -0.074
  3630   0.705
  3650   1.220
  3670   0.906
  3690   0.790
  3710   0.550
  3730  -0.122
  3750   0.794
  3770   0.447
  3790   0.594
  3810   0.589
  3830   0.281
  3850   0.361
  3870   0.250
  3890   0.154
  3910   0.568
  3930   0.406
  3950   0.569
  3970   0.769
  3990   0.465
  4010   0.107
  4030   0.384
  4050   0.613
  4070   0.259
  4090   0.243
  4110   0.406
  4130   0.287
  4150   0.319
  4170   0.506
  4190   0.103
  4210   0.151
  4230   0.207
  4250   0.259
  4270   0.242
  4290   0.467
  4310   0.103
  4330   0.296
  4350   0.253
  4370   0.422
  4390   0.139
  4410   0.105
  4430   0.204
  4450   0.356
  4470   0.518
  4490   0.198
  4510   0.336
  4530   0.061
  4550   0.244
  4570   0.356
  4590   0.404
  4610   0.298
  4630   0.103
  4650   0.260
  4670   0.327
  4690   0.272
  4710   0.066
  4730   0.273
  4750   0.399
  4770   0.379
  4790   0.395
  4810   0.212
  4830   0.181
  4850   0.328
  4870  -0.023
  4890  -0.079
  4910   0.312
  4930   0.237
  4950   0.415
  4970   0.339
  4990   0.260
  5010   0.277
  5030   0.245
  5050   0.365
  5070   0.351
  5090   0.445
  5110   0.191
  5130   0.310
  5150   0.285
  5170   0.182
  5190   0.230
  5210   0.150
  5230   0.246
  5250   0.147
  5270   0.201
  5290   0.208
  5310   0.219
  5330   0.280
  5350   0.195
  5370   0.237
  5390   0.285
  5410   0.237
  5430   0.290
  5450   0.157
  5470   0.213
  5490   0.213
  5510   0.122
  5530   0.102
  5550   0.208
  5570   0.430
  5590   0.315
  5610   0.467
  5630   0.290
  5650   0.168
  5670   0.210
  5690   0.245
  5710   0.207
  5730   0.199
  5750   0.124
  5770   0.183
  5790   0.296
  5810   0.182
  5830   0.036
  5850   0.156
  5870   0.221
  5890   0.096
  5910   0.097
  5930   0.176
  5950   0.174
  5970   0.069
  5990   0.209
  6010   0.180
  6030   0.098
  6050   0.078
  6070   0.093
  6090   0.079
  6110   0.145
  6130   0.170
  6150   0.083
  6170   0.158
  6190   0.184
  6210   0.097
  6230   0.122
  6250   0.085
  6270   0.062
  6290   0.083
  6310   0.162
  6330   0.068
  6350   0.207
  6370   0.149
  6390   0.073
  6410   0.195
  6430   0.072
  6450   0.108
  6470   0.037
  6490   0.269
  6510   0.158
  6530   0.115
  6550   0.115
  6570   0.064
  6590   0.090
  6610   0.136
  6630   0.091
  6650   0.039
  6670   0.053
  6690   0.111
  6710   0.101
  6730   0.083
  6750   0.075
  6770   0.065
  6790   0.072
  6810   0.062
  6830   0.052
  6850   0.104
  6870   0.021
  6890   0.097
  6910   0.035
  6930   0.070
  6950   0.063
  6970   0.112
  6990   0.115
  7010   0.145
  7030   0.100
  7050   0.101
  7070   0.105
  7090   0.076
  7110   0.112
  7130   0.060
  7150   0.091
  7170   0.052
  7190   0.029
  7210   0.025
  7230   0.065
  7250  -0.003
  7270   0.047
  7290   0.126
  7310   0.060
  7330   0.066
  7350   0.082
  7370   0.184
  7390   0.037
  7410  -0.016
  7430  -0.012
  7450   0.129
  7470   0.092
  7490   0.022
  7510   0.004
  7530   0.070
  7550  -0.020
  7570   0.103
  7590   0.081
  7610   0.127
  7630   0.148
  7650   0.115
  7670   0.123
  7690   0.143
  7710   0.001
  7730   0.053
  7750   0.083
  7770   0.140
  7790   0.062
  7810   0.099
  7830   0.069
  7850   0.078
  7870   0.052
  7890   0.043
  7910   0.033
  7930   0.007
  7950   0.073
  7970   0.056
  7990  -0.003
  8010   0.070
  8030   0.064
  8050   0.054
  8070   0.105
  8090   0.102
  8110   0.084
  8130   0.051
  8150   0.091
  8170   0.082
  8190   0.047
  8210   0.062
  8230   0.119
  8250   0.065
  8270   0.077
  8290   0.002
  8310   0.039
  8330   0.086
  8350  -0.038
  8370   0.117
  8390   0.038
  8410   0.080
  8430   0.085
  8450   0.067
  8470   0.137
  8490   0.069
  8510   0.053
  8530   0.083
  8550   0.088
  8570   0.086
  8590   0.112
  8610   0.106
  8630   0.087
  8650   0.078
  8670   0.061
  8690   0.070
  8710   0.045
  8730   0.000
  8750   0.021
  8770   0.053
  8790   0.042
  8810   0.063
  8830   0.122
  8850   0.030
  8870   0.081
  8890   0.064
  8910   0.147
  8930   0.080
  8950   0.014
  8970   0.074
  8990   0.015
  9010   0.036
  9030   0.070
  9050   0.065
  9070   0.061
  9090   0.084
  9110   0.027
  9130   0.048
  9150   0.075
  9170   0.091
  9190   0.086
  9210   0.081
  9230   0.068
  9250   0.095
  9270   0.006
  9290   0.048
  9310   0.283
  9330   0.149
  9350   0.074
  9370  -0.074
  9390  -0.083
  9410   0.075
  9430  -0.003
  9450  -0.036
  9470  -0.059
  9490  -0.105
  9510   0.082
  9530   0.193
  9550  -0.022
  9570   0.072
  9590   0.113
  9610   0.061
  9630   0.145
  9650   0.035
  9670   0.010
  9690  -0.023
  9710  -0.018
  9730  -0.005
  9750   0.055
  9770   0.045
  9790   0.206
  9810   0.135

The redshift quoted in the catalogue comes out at 1.646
